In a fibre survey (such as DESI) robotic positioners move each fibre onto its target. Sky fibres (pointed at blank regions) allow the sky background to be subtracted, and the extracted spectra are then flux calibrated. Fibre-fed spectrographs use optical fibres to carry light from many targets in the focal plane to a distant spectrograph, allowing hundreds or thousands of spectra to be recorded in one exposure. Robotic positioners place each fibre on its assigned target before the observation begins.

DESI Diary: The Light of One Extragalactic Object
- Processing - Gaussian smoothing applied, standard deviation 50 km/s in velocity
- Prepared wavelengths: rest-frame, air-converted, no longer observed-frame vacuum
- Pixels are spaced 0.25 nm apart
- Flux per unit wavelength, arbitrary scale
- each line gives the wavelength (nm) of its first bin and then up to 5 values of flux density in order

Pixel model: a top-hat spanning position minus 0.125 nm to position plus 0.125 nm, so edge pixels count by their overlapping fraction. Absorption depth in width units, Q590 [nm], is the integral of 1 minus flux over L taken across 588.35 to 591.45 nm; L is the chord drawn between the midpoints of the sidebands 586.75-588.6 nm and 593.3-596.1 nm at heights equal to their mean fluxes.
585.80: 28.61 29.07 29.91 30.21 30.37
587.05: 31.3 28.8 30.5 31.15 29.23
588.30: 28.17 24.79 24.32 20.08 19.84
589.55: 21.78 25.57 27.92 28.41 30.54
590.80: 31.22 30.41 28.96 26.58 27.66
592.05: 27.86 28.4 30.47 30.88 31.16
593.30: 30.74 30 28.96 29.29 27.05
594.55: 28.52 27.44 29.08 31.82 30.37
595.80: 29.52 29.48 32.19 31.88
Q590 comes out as 0.34 nm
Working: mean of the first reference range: 29.4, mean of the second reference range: 29.3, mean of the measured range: 26.2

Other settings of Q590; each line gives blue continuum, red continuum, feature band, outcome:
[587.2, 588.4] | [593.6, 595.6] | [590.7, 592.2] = 0.03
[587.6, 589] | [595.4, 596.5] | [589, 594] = 0.12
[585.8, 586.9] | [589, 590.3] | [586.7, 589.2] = -0.08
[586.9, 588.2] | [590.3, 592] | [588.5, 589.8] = 0.32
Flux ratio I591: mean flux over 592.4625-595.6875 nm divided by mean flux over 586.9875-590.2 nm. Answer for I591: 1.13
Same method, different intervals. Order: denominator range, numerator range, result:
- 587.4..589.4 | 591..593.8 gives 1.12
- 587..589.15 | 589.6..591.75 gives 1.03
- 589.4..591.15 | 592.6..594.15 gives 1.09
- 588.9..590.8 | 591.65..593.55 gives 1.17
